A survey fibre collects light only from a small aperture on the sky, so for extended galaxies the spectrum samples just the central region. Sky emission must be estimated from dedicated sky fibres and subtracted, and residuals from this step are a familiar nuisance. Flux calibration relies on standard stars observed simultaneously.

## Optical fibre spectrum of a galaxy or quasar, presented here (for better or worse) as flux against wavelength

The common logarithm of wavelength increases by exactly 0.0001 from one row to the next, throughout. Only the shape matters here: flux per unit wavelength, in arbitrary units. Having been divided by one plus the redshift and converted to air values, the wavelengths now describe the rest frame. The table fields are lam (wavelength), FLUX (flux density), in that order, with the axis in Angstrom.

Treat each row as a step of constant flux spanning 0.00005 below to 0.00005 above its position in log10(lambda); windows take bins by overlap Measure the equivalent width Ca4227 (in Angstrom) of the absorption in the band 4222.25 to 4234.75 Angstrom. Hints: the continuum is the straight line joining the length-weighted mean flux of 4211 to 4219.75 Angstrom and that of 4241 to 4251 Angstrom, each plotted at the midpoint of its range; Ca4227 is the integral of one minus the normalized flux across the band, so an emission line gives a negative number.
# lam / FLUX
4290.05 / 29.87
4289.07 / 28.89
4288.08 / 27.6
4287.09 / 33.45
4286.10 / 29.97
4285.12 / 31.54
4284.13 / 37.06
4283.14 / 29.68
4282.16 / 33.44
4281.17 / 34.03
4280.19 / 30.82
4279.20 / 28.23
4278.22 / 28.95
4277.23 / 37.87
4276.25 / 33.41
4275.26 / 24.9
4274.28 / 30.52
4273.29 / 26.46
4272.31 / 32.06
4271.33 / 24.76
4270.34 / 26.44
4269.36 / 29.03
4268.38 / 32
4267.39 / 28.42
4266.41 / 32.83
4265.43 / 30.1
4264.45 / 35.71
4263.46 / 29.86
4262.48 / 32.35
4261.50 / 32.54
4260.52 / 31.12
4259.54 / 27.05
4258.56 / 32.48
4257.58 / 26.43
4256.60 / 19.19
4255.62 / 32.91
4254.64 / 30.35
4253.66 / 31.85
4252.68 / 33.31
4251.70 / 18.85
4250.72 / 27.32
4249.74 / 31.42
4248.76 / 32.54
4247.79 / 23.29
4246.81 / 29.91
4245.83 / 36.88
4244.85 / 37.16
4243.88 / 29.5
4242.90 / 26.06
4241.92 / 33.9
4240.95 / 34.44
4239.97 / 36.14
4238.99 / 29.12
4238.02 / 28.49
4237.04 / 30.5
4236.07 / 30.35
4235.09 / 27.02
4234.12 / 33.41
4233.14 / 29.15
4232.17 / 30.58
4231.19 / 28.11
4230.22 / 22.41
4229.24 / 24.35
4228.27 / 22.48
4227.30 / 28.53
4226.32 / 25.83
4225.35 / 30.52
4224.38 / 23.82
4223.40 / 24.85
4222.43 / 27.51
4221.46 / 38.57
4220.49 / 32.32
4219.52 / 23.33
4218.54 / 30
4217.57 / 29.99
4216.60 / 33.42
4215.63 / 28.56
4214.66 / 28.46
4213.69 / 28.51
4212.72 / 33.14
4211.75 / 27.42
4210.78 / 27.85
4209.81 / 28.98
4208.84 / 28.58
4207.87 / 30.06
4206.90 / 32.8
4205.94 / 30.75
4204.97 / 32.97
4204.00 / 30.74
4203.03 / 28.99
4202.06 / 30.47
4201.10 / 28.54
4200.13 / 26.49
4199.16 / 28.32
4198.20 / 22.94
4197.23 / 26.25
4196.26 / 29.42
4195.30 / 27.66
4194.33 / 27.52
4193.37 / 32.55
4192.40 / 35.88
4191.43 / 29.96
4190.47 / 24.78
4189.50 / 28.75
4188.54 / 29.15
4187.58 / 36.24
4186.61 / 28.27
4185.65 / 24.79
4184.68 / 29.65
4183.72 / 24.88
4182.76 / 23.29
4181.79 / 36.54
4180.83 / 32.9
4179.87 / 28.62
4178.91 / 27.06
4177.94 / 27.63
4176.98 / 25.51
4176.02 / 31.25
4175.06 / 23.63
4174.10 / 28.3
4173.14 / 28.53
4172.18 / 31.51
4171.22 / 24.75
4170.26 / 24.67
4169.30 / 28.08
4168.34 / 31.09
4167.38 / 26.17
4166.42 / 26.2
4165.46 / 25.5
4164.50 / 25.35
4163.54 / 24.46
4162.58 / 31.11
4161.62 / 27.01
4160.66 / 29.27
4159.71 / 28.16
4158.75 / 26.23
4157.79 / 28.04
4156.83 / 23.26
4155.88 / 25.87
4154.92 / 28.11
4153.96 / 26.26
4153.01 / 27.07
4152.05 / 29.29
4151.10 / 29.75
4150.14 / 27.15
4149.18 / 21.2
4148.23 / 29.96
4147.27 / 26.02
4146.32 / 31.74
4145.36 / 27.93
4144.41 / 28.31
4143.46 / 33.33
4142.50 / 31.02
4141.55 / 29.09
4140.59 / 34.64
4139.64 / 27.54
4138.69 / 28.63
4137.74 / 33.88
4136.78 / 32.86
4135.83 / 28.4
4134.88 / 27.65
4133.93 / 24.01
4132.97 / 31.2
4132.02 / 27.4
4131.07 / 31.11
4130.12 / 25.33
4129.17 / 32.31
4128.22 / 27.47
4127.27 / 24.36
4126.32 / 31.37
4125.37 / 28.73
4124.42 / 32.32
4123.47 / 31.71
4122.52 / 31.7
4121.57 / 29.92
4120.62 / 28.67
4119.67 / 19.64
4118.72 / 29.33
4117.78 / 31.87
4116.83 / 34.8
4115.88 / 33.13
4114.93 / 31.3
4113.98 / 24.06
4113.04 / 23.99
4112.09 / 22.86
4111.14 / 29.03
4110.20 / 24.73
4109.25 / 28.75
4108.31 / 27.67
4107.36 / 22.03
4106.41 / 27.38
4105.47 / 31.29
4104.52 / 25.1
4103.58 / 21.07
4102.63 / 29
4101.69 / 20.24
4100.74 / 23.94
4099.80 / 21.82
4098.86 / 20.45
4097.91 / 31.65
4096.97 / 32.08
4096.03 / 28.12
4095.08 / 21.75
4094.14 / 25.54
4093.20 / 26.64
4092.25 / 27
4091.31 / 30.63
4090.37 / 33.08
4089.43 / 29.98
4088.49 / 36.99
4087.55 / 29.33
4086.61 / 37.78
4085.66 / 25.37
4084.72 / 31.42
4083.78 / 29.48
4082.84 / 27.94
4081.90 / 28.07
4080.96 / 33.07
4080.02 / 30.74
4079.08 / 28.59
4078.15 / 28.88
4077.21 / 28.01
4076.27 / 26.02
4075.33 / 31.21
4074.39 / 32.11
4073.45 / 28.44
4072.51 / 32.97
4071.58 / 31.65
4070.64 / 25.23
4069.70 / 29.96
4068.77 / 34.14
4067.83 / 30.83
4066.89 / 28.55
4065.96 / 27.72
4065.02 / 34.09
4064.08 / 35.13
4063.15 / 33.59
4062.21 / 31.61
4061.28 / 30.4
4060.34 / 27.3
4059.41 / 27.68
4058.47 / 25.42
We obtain 1.26 Angstrom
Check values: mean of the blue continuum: 29.3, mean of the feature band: 27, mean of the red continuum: 31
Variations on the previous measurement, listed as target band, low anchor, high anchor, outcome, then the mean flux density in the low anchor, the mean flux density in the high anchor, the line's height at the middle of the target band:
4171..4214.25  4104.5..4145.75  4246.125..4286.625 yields 0.7 Angstrom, 28.9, 30.1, 29.4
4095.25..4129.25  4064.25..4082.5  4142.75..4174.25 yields 1.7 Angstrom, 30.1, 27.6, 28.9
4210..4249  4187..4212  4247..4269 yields 0.1 Angstrom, 29.4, 29.6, 29.5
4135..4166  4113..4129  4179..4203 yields 0.9 Angstrom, 29.3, 28.9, 29.1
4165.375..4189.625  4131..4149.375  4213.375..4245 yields 0.9 Angstrom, 29.4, 29.2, 29.3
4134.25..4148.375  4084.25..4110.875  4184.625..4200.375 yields -1.0 Angstrom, 27.5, 28.7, 28.1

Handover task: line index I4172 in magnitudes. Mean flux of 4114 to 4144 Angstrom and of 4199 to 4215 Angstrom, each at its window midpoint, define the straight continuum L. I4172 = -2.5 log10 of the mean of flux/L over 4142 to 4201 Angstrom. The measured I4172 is 0.06 mag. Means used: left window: 29.7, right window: 29.6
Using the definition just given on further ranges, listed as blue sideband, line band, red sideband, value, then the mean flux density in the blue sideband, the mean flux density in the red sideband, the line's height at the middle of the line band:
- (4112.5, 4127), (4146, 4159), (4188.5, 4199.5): 0.08 mag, 29.4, 28.6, 29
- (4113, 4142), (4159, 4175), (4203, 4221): 0.08 mag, 29.4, 29.9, 29.6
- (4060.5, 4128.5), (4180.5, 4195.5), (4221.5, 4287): -0.01 mag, 28.8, 29.8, 29.4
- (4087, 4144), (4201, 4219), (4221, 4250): -0.03 mag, 28.4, 29.5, 29.3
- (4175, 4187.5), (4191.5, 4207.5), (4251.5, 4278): -0.03 mag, 28.4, 29.8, 28.7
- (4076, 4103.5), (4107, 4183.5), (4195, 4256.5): 0.02 mag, 28.3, 29.3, 28.7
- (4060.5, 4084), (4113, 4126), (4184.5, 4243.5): 0.01 mag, 30.3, 29.2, 29.9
